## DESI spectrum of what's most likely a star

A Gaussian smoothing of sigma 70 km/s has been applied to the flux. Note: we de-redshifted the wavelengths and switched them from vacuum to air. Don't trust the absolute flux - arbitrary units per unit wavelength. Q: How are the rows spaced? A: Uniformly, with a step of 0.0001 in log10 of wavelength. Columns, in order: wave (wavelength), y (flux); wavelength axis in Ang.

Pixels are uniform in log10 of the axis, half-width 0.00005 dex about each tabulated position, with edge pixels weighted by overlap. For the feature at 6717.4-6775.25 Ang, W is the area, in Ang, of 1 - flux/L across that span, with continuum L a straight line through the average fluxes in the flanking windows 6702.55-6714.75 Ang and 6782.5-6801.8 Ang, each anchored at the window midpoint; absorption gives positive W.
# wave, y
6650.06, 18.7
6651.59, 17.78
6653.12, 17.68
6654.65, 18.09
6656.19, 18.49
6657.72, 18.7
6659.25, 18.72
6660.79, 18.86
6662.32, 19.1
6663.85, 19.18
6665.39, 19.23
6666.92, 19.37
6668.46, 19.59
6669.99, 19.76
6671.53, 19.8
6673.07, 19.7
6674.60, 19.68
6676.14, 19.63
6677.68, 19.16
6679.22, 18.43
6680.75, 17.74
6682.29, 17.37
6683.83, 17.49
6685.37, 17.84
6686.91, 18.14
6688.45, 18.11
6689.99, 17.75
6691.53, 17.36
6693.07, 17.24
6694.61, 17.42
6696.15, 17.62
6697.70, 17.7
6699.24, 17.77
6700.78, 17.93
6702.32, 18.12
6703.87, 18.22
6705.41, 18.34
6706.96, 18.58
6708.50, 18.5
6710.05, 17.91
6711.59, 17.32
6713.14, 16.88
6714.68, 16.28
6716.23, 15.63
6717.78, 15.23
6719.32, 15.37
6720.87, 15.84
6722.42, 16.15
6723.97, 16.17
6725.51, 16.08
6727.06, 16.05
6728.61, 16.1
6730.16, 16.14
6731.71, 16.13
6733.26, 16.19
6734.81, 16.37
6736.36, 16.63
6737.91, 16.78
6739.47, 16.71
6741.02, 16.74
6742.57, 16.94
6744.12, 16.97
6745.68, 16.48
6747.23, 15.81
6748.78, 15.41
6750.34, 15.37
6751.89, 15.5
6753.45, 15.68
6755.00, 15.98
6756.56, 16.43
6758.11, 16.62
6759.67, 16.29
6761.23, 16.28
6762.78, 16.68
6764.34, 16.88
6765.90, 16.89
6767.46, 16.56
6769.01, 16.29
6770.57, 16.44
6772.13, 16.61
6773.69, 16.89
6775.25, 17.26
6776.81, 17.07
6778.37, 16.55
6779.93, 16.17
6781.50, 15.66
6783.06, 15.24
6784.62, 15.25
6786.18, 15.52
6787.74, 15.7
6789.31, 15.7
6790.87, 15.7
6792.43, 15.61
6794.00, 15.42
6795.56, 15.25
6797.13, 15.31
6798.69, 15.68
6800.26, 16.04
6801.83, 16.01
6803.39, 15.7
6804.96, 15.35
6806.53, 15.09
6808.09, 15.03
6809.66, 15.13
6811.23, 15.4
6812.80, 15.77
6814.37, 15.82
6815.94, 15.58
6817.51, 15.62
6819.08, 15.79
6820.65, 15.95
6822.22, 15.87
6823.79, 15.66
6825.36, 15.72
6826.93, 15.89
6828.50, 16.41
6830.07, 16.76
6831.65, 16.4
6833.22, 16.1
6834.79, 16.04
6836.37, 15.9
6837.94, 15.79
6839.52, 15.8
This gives 1.8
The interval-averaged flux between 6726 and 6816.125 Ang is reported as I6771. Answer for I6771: 16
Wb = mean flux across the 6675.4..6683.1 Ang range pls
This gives 18.5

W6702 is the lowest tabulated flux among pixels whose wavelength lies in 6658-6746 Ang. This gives 15.23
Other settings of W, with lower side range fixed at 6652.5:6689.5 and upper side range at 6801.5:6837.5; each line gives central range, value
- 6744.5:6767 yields 1.1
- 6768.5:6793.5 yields 0.7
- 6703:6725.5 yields 1.3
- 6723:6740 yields 1.2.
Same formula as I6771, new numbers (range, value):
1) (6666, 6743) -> 17.5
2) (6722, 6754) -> 16.2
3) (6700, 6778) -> 16.6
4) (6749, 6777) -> 16.4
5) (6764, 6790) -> 16.3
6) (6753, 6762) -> 16.2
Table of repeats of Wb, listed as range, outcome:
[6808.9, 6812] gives 15.3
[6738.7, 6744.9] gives 16.8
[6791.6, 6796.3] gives 15.4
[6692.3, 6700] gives 17.5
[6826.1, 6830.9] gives 16.3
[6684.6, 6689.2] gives 18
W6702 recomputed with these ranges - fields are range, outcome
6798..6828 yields 15.03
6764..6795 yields 15.24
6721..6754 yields 15.37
